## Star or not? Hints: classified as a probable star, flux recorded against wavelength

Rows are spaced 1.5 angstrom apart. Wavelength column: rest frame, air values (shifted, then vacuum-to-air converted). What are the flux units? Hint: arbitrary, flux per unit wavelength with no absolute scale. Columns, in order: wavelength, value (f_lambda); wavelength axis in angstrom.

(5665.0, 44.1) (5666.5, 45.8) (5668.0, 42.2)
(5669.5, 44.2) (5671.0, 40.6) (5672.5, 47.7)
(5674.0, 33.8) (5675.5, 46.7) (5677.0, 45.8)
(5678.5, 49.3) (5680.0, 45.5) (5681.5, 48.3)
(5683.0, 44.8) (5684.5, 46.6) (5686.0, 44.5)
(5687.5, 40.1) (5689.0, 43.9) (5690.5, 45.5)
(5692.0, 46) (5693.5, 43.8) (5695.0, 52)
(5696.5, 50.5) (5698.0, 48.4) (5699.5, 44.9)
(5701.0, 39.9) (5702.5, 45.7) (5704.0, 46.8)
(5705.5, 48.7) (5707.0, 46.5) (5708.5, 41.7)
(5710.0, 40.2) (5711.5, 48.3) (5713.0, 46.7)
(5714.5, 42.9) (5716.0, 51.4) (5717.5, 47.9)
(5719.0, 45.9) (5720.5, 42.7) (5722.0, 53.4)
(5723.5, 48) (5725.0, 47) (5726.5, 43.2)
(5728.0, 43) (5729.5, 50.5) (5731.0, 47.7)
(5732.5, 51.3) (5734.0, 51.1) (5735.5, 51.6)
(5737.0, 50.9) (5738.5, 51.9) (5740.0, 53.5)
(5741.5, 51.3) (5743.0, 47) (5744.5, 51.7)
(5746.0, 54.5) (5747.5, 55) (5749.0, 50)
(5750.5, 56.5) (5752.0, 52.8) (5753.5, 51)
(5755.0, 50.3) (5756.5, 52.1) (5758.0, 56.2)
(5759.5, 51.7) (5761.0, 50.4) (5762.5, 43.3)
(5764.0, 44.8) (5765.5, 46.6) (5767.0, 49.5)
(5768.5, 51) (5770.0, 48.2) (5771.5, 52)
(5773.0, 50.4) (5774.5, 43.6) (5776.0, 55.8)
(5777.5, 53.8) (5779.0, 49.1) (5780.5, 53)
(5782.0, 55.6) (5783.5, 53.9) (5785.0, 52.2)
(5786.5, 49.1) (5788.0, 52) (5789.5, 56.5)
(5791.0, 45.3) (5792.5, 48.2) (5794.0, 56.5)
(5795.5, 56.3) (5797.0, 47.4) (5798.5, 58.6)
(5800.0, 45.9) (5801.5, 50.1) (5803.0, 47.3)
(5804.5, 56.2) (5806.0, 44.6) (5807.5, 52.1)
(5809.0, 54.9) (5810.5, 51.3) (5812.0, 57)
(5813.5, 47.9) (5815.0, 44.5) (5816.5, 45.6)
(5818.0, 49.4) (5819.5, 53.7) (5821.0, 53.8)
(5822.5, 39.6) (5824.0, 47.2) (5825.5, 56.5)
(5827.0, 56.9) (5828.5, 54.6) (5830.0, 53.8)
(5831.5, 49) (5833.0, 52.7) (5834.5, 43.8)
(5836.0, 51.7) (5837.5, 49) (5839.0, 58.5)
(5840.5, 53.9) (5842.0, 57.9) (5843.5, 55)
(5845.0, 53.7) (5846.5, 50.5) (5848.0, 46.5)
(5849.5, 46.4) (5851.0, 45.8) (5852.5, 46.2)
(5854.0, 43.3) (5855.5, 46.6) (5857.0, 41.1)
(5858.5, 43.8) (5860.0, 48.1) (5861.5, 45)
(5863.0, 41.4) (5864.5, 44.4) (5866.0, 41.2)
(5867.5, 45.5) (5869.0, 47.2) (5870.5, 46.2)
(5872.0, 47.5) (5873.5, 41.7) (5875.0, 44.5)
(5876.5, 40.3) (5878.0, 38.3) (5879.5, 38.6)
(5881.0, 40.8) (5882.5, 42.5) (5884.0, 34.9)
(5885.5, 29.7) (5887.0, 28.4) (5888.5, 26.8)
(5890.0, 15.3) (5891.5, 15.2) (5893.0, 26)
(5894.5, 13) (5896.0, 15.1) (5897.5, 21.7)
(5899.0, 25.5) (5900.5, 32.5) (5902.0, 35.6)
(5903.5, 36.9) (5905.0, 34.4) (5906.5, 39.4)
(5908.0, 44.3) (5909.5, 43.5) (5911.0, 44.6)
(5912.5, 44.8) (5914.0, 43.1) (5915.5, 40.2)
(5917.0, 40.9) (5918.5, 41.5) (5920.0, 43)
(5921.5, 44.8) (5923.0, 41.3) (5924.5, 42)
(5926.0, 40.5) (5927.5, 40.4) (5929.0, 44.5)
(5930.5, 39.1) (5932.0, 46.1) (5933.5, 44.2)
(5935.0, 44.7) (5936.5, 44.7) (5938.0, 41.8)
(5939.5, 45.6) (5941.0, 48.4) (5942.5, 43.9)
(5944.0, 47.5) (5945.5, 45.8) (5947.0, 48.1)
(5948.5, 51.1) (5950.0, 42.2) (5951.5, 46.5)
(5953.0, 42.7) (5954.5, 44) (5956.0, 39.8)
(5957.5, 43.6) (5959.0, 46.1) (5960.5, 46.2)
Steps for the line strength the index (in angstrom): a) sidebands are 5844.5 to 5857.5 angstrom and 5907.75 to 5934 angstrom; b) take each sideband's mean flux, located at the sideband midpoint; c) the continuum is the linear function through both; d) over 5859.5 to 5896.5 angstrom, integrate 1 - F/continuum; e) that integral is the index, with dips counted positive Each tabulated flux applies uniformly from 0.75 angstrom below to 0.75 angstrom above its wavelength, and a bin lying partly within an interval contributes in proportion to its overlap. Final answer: 7.61 angstrom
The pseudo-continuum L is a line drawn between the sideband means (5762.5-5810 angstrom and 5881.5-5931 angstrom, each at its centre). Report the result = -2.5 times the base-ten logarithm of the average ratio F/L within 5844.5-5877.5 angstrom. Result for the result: -0.11 mag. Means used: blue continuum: 50.9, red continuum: 34.9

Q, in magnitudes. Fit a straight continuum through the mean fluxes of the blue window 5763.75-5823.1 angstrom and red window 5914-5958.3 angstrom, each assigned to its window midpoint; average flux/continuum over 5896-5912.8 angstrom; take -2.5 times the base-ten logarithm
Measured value 0.26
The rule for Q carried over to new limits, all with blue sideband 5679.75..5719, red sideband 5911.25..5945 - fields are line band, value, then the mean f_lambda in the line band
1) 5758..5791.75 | -0.12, 50.5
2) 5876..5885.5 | 0.14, 38.5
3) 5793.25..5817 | -0.14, 51.1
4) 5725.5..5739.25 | -0.08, 49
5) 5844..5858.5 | -0.06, 46.7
